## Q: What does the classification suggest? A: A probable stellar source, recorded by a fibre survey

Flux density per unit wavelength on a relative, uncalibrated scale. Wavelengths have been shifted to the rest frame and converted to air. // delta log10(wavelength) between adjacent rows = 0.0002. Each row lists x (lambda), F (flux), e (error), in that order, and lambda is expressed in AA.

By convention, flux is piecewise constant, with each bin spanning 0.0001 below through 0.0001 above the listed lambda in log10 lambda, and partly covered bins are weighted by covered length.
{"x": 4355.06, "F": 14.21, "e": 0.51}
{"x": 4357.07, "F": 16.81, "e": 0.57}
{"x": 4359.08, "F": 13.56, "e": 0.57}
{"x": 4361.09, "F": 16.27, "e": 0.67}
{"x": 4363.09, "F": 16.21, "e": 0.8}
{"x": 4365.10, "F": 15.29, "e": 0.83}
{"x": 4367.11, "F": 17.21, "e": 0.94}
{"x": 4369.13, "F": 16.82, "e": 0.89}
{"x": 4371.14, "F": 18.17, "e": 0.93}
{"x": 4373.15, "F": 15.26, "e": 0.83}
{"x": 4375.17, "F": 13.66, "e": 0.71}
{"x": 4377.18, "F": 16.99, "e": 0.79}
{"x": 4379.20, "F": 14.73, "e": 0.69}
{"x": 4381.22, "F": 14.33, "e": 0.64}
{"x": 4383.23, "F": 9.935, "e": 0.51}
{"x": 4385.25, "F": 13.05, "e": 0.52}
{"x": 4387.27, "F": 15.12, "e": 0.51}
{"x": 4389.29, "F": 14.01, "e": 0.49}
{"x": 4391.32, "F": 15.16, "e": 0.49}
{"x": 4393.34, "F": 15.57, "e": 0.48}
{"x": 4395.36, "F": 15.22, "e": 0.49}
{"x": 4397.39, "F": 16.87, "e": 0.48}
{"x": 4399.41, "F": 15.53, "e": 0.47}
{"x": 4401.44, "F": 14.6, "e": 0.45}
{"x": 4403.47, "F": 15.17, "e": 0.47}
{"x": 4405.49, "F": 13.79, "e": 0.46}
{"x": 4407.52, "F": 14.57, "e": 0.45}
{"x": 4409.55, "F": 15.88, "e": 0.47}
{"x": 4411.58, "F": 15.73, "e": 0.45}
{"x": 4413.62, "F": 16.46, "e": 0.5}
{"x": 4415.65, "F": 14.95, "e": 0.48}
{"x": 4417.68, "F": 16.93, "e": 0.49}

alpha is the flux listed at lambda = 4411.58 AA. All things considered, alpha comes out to 15.73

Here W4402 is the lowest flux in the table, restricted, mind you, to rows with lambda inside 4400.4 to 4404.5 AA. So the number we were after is 14.6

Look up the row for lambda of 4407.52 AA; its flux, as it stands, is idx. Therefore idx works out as 14.57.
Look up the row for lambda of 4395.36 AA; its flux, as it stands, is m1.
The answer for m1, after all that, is 15.22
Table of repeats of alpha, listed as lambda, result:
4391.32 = 15.16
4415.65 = 14.95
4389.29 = 14.01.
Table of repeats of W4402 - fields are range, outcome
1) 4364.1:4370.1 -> 15.29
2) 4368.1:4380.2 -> 13.66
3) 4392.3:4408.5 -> 13.79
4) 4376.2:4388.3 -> 9.935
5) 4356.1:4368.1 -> 13.56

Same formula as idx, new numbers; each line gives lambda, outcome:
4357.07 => 16.81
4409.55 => 15.88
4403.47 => 15.17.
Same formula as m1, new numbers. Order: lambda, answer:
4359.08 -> 13.56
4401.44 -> 14.6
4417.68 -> 16.93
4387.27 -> 15.12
